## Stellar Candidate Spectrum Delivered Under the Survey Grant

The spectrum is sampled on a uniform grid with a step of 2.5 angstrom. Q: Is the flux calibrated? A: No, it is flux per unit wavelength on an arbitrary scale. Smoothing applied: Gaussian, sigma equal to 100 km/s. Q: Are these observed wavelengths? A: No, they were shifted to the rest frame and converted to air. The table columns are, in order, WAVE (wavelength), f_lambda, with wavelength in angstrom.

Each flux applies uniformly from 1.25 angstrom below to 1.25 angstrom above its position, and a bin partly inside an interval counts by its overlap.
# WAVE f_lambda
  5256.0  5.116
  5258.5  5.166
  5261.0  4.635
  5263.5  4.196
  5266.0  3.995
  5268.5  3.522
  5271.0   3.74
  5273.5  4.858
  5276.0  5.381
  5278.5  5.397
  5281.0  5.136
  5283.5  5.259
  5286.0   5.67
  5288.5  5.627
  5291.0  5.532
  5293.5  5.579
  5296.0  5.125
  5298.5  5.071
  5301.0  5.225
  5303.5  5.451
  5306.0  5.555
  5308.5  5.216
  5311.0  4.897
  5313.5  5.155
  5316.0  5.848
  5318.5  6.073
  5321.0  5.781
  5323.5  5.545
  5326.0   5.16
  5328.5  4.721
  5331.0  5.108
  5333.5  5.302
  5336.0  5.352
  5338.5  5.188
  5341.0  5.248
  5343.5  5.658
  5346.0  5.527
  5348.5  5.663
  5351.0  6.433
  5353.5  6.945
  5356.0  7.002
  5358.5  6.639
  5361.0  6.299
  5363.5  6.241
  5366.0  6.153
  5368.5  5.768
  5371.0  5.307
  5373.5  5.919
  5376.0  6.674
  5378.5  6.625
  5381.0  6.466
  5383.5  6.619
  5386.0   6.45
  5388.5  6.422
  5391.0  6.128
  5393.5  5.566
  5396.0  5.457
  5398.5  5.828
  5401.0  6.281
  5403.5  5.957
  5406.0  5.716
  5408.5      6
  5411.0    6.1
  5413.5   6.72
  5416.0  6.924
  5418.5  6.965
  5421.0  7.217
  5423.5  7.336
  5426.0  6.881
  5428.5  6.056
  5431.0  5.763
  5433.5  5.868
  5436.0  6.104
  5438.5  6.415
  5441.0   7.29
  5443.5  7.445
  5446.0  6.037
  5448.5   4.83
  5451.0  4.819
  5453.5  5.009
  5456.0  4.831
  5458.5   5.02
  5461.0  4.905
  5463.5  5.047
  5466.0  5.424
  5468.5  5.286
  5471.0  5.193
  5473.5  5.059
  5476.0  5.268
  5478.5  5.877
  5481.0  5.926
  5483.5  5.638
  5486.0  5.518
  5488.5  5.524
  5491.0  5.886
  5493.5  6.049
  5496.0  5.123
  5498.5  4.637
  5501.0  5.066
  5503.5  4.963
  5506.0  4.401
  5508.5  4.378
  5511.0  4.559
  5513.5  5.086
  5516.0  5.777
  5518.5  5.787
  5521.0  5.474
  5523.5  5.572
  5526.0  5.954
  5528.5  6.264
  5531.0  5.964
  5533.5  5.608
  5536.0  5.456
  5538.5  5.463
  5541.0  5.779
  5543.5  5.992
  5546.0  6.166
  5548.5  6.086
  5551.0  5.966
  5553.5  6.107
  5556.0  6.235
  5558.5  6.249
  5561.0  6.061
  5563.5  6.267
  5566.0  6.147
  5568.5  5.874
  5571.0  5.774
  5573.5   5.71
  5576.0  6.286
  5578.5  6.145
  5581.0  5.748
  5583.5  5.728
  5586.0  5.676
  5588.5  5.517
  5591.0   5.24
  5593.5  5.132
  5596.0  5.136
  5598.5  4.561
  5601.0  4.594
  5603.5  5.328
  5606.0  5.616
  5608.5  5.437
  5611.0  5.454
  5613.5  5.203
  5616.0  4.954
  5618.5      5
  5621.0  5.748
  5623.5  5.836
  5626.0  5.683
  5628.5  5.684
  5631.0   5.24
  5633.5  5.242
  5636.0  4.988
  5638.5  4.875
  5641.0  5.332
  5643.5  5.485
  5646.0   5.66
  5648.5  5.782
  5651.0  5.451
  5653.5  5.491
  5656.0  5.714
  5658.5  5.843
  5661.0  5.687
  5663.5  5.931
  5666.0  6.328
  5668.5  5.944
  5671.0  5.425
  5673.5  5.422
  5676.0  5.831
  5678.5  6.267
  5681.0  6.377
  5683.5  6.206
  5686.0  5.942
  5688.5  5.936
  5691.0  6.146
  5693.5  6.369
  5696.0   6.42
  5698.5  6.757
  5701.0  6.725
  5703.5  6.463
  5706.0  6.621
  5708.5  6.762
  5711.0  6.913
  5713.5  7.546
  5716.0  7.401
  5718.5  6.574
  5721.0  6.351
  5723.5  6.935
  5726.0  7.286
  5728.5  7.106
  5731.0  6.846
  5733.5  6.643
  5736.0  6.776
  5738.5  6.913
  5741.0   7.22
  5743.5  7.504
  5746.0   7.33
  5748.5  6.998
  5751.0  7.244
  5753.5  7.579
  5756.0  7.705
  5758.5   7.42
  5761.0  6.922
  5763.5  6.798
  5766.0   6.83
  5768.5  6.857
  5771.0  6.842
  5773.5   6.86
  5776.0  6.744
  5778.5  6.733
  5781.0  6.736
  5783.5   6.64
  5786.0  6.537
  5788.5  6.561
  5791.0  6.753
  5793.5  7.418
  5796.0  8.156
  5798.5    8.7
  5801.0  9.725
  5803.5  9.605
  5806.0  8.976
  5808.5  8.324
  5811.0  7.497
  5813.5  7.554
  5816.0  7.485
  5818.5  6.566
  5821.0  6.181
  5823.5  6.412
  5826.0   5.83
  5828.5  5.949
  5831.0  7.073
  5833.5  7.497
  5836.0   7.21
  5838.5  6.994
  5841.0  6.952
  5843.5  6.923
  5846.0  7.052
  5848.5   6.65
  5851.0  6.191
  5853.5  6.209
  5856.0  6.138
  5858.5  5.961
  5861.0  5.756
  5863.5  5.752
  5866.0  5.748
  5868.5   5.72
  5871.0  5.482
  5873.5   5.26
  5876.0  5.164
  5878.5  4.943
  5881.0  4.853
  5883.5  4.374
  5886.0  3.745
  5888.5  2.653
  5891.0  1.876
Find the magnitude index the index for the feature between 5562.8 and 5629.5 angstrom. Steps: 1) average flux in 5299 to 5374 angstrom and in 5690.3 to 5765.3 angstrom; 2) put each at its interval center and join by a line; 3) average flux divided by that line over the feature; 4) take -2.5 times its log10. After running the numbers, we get 0.18 mag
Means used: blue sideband 5.67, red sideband 6.95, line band 5.53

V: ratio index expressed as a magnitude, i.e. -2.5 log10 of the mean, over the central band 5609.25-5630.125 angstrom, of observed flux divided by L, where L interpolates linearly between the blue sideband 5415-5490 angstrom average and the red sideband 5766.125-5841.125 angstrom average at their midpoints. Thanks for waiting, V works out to 0.20 mag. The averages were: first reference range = 5.85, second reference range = 7.24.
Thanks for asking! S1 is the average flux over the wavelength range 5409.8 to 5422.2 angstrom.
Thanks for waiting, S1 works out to 6.79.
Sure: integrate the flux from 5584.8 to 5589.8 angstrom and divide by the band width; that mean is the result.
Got 5.59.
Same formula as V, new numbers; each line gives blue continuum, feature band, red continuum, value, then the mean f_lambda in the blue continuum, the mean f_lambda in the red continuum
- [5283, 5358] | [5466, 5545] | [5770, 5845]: 0.14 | 5.54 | 7.25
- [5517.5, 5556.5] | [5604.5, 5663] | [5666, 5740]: 0.15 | 5.86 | 6.51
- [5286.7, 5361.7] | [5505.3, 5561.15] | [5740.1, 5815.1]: 0.14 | 5.59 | 7.43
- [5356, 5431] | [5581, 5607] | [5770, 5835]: 0.27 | 6.3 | 7.28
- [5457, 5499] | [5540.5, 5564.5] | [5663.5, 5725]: -0.07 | 5.39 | 6.4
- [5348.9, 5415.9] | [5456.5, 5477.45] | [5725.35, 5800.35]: 0.24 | 6.22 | 7.11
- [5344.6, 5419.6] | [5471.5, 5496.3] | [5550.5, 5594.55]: 0.08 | 6.22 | 5.88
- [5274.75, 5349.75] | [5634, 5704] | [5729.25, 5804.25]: 0.17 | 5.38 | 7.24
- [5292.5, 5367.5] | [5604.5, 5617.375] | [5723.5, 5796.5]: 0.22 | 5.64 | 7.02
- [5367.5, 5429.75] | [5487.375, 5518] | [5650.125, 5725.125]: 0.22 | 6.3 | 6.27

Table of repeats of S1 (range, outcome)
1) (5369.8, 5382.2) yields 6.2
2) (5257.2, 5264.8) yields 4.66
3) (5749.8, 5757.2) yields 7.51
